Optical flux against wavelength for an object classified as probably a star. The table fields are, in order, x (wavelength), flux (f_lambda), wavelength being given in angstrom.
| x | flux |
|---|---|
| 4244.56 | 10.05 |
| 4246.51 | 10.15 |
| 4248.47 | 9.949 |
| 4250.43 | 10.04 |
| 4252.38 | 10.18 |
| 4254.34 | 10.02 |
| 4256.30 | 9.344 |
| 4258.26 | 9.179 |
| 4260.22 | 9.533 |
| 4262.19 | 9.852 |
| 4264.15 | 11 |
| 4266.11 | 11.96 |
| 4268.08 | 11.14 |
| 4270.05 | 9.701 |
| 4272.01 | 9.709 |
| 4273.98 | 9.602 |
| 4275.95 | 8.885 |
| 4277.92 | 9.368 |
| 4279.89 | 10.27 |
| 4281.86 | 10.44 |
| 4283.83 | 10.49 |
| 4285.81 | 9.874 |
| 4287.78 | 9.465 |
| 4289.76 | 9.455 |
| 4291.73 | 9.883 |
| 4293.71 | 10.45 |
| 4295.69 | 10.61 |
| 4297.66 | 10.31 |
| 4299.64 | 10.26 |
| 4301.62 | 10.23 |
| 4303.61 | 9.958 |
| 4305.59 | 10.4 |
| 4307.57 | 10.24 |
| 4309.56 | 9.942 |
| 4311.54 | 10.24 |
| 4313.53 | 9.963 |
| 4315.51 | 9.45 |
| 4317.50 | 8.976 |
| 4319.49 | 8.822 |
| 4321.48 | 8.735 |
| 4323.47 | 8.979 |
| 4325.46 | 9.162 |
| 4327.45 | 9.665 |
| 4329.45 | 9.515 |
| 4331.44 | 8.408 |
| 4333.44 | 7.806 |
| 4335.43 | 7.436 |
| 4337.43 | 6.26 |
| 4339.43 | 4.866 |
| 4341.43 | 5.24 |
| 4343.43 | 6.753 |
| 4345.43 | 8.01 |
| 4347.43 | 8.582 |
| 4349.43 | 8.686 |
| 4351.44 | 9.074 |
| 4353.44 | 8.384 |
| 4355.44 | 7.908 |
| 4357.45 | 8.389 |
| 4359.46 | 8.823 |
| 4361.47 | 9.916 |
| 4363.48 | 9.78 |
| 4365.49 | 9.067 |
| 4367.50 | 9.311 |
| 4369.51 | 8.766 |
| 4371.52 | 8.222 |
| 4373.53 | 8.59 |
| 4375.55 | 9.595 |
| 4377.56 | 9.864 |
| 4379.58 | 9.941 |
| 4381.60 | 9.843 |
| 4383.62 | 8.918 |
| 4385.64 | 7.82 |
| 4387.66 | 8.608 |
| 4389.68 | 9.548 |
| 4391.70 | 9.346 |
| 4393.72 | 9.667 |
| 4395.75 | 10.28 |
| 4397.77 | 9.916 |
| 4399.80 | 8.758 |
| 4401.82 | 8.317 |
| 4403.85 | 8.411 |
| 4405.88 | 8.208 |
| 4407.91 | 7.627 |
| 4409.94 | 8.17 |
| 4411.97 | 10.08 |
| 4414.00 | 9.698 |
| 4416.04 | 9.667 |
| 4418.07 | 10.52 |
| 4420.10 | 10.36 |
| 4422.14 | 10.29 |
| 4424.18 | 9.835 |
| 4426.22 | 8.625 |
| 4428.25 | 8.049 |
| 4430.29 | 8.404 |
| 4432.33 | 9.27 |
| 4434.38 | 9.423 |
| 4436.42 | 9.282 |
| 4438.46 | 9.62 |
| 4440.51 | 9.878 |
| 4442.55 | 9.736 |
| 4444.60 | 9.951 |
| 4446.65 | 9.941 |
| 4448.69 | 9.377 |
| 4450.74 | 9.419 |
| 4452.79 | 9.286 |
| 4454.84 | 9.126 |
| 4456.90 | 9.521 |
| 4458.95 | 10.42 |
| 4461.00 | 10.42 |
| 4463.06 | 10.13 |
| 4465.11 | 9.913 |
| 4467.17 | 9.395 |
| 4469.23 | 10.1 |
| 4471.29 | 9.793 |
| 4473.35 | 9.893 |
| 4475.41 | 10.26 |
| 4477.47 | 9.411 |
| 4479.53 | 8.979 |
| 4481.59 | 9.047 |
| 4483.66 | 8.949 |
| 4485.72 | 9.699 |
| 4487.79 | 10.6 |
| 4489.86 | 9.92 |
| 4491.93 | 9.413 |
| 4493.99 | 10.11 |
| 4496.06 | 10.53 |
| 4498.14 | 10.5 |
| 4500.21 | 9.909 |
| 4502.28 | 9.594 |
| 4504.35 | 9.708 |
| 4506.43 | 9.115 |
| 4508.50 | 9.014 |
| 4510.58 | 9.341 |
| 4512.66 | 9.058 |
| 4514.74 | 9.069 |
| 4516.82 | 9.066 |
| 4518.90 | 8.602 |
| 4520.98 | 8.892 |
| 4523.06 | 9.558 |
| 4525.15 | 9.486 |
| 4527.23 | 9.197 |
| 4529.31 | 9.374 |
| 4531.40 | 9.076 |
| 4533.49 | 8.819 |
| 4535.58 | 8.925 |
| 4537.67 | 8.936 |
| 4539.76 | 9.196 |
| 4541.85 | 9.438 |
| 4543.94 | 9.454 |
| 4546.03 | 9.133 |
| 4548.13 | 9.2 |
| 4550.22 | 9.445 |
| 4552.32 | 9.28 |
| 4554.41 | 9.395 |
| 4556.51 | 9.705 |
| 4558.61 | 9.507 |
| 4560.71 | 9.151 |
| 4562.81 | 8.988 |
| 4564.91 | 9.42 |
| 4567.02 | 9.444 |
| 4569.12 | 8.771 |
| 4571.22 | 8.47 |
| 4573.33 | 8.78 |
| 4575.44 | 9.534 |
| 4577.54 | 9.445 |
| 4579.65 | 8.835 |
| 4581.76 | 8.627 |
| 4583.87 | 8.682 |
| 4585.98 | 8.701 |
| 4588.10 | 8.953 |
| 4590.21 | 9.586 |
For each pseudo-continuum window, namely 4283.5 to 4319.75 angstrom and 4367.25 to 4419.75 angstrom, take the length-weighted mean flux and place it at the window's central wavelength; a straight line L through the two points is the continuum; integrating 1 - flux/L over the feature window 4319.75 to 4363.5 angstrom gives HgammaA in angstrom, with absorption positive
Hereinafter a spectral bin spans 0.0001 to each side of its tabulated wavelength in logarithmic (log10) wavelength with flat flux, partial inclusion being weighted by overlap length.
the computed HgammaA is 6.5 angstrom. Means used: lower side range 9.96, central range 8.17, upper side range 9.16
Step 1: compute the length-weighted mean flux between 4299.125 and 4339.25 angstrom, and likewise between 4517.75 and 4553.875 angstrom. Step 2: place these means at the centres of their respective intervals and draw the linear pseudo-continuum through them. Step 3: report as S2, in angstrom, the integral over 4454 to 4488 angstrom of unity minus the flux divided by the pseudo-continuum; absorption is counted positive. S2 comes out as -2.1 angstrom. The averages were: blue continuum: 9.12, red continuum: 9.18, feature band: 9.73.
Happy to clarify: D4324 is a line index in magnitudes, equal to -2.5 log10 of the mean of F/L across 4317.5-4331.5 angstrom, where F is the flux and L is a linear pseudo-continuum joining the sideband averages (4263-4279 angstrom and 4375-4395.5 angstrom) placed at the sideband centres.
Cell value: 0.08 mag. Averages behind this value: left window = 10.2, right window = 9.34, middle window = 9.08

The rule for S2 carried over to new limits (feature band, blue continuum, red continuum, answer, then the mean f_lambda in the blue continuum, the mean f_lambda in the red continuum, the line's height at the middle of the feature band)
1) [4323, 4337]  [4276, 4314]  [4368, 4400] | 1.6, 10.1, 9.24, 9.74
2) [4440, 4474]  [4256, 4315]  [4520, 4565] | -0.9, 10.1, 9.25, 9.52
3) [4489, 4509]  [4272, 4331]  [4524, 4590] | -1.1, 9.77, 9.15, 9.29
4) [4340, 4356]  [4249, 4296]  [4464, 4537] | 3.4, 10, 9.49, 9.84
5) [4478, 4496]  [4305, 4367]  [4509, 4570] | -1.2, 8.62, 9.2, 9.05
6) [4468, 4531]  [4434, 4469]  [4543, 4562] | 0.1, 9.71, 9.36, 9.54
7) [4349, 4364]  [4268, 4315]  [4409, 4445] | 1.4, 10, 9.49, 9.76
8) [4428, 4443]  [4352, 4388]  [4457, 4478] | 0.6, 8.99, 9.97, 9.65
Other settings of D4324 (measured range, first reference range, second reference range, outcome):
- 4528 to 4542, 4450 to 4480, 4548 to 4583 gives 0.03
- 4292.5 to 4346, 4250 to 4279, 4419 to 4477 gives 0.11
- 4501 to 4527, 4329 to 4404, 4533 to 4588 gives -0.03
